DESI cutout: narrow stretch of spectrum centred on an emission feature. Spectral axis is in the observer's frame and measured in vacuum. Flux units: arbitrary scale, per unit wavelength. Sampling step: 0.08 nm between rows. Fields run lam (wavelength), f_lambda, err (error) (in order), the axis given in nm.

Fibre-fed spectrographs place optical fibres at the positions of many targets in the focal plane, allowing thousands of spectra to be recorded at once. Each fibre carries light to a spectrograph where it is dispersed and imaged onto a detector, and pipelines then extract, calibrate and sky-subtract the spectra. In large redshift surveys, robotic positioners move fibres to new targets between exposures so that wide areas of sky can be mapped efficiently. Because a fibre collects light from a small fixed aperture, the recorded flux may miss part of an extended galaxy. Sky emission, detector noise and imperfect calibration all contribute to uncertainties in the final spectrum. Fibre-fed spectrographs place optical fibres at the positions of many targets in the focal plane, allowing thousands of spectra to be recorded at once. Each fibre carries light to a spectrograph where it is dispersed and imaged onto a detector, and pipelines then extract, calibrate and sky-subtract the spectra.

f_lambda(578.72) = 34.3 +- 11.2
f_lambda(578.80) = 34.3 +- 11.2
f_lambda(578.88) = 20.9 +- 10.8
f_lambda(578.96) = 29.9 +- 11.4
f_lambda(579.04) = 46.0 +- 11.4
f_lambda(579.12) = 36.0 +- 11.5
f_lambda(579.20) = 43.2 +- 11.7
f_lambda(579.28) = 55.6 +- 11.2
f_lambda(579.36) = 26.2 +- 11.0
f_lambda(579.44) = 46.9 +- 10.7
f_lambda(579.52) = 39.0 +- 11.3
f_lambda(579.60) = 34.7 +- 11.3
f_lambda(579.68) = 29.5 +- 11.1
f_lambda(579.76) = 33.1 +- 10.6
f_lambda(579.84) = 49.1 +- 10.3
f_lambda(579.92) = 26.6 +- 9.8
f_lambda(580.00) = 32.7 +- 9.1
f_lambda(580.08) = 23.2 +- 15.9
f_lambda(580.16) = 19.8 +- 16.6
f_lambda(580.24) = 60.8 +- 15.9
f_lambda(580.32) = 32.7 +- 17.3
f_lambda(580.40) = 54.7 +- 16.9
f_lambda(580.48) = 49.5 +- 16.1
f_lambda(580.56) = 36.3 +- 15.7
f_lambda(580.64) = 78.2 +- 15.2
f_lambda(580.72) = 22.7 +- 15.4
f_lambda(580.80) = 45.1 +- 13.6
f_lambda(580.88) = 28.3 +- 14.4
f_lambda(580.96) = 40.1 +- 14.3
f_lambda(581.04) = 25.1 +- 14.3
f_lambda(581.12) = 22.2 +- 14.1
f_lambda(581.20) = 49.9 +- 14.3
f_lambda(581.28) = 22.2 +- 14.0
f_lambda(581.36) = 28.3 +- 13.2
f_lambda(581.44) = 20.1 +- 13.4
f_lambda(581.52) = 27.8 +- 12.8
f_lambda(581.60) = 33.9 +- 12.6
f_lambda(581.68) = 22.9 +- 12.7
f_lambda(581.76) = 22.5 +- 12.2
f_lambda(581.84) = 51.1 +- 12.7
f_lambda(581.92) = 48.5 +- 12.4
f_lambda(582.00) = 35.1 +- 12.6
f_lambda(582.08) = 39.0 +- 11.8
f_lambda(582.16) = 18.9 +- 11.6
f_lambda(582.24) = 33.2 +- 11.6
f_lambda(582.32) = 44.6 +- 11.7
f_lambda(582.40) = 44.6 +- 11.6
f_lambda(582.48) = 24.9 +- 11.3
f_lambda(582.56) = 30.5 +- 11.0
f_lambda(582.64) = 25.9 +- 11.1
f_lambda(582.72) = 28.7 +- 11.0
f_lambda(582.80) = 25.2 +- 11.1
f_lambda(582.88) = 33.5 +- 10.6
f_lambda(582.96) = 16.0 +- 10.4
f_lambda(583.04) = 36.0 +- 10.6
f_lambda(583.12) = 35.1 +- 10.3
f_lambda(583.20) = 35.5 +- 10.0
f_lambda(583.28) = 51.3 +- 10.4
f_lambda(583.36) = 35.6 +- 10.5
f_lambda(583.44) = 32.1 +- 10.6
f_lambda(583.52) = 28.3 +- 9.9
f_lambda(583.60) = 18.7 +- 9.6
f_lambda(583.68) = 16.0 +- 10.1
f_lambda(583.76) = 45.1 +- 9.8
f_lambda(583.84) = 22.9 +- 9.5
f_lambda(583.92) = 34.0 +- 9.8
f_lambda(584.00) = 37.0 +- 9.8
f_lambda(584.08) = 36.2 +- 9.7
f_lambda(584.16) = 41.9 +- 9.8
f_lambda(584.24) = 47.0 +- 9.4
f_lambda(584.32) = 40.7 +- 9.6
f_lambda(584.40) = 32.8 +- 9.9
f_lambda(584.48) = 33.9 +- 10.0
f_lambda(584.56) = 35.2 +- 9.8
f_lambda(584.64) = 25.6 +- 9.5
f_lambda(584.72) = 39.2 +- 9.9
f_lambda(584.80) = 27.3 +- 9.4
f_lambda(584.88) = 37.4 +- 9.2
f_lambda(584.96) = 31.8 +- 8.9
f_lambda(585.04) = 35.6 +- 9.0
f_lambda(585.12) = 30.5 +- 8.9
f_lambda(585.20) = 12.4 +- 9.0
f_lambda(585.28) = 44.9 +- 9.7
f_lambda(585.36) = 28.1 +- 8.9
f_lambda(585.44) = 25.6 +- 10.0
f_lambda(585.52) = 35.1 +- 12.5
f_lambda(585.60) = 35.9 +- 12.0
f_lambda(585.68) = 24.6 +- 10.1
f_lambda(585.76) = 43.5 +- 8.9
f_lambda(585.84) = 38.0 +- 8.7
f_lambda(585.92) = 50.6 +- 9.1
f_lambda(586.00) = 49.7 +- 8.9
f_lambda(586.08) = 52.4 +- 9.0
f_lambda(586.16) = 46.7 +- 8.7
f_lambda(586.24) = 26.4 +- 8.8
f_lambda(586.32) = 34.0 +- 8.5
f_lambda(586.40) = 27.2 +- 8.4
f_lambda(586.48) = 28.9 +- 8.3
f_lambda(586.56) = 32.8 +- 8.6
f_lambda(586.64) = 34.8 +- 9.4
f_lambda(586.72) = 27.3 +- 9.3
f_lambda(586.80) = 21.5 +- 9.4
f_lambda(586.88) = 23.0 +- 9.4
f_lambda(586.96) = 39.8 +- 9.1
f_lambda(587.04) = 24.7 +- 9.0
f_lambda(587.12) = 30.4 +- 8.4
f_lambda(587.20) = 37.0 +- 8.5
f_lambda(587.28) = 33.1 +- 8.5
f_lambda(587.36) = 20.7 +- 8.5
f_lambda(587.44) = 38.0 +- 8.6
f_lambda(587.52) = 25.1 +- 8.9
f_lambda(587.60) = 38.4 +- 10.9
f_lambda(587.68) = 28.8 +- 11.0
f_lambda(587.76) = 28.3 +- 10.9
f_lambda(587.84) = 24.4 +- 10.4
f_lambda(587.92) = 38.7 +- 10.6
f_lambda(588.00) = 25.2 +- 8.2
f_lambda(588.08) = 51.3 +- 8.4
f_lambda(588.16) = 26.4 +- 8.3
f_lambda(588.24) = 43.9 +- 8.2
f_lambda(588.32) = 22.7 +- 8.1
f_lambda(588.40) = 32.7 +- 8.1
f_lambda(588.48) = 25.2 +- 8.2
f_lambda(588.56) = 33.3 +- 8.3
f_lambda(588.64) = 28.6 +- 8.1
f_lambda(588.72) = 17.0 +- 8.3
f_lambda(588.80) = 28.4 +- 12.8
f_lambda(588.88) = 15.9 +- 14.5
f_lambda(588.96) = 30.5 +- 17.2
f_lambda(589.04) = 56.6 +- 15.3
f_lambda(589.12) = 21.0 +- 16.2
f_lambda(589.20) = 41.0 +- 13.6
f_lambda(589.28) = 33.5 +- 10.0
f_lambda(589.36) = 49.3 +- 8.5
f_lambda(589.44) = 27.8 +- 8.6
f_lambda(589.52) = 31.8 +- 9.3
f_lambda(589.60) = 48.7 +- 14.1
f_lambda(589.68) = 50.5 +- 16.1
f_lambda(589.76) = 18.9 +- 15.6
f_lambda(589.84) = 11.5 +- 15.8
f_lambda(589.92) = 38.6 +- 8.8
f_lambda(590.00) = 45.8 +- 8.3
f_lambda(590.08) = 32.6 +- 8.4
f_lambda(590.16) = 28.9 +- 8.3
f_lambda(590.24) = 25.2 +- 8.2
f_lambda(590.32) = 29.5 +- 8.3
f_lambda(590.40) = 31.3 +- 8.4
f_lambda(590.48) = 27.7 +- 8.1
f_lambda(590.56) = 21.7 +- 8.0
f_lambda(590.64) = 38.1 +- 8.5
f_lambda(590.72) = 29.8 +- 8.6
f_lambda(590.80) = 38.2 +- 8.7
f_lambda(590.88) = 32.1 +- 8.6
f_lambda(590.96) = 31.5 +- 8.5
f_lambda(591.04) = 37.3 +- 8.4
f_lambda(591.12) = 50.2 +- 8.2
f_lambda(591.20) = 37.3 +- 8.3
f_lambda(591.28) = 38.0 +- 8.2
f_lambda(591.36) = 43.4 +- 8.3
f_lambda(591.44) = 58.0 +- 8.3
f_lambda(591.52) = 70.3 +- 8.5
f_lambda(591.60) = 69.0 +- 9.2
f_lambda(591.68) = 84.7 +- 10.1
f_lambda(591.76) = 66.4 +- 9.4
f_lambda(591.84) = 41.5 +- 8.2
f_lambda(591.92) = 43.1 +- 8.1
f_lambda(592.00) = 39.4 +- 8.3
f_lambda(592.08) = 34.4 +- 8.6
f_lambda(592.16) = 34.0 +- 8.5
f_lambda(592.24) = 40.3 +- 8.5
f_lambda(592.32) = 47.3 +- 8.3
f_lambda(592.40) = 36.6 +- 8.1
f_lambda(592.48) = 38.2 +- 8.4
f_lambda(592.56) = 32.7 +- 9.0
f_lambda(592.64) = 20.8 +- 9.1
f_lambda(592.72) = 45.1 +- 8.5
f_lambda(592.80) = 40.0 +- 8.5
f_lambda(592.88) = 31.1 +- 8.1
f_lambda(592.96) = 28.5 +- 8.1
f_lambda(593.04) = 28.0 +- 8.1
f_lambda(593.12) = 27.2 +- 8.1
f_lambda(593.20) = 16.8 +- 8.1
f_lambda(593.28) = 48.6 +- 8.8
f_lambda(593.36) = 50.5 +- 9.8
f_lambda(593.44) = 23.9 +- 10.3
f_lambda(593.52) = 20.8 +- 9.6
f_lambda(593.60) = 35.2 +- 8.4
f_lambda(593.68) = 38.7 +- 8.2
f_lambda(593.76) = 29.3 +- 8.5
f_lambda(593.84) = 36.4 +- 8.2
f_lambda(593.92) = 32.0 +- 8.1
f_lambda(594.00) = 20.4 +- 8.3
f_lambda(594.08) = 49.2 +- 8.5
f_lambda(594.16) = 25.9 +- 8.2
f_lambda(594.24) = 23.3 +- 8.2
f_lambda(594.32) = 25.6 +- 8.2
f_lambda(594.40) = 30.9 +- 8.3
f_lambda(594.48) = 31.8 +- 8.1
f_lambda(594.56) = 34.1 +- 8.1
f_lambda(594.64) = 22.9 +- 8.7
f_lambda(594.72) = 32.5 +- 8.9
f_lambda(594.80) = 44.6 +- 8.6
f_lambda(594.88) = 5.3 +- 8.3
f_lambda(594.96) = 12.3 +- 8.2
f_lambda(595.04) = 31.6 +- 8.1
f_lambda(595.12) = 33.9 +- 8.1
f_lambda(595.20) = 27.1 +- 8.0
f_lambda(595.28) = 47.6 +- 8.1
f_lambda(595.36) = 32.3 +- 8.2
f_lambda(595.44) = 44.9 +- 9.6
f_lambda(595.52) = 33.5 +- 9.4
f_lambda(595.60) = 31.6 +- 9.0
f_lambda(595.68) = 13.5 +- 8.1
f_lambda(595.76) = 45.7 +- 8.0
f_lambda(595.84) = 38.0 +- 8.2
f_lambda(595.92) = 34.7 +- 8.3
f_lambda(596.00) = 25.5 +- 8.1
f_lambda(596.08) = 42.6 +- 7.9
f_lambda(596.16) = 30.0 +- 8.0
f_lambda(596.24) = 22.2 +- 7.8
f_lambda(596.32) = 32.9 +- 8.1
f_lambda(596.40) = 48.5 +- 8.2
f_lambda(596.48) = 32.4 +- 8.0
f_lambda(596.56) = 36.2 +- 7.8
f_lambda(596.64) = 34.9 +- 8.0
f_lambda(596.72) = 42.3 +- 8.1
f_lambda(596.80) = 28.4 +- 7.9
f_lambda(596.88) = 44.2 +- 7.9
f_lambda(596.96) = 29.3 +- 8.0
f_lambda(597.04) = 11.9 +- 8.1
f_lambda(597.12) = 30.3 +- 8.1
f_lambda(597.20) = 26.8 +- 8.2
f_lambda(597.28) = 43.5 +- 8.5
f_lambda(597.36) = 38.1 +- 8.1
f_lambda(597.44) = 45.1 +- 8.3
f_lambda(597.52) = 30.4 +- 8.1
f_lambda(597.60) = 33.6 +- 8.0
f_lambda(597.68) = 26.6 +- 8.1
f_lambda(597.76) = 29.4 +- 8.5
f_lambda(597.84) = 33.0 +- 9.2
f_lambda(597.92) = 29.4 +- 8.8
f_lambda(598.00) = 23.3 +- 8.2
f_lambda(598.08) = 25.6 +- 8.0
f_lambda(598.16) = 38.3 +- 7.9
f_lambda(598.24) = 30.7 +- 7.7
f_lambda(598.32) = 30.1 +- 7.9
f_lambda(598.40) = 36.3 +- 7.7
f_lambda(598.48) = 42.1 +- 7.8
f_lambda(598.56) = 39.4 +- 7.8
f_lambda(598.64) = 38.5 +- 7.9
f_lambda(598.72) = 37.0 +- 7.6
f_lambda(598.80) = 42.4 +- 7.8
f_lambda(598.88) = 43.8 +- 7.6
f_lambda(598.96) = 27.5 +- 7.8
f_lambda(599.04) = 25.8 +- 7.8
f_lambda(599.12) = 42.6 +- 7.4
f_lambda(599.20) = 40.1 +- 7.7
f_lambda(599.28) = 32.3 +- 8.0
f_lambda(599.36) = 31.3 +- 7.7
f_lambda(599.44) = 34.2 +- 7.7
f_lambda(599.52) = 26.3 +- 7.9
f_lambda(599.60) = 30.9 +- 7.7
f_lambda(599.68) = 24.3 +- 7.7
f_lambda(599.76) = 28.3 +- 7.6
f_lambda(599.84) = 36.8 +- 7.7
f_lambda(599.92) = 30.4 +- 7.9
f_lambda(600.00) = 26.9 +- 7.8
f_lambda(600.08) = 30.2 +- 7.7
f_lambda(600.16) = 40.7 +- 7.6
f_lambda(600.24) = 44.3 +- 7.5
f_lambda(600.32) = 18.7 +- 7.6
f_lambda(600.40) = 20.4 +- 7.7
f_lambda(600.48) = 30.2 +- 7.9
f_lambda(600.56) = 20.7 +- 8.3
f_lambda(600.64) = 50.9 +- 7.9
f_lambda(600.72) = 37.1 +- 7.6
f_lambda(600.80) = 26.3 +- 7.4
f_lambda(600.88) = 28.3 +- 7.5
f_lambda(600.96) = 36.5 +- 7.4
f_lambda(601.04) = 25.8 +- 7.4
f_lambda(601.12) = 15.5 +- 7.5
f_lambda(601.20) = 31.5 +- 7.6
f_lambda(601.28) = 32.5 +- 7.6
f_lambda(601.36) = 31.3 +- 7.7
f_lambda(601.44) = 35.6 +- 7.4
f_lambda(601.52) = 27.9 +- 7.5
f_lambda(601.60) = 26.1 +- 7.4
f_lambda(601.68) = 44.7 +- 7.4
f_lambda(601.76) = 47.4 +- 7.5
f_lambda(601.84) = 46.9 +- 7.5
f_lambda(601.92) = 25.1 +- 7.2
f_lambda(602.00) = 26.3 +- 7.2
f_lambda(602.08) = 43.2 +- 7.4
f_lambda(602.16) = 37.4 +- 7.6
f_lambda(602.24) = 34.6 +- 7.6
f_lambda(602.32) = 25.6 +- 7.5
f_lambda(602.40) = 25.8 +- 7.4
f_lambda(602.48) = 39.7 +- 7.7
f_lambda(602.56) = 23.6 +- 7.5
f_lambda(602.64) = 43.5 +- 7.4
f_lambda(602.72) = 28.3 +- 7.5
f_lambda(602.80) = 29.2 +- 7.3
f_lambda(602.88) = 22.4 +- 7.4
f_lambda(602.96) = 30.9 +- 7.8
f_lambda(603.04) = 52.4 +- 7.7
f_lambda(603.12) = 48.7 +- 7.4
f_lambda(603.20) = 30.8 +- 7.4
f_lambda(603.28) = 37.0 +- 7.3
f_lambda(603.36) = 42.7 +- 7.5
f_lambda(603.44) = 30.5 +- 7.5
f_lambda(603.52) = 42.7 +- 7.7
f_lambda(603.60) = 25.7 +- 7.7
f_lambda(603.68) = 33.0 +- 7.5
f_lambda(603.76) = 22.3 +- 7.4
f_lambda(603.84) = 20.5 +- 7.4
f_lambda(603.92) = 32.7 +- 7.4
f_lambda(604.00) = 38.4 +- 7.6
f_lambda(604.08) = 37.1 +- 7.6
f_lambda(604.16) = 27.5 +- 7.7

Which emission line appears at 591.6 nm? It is [O III]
